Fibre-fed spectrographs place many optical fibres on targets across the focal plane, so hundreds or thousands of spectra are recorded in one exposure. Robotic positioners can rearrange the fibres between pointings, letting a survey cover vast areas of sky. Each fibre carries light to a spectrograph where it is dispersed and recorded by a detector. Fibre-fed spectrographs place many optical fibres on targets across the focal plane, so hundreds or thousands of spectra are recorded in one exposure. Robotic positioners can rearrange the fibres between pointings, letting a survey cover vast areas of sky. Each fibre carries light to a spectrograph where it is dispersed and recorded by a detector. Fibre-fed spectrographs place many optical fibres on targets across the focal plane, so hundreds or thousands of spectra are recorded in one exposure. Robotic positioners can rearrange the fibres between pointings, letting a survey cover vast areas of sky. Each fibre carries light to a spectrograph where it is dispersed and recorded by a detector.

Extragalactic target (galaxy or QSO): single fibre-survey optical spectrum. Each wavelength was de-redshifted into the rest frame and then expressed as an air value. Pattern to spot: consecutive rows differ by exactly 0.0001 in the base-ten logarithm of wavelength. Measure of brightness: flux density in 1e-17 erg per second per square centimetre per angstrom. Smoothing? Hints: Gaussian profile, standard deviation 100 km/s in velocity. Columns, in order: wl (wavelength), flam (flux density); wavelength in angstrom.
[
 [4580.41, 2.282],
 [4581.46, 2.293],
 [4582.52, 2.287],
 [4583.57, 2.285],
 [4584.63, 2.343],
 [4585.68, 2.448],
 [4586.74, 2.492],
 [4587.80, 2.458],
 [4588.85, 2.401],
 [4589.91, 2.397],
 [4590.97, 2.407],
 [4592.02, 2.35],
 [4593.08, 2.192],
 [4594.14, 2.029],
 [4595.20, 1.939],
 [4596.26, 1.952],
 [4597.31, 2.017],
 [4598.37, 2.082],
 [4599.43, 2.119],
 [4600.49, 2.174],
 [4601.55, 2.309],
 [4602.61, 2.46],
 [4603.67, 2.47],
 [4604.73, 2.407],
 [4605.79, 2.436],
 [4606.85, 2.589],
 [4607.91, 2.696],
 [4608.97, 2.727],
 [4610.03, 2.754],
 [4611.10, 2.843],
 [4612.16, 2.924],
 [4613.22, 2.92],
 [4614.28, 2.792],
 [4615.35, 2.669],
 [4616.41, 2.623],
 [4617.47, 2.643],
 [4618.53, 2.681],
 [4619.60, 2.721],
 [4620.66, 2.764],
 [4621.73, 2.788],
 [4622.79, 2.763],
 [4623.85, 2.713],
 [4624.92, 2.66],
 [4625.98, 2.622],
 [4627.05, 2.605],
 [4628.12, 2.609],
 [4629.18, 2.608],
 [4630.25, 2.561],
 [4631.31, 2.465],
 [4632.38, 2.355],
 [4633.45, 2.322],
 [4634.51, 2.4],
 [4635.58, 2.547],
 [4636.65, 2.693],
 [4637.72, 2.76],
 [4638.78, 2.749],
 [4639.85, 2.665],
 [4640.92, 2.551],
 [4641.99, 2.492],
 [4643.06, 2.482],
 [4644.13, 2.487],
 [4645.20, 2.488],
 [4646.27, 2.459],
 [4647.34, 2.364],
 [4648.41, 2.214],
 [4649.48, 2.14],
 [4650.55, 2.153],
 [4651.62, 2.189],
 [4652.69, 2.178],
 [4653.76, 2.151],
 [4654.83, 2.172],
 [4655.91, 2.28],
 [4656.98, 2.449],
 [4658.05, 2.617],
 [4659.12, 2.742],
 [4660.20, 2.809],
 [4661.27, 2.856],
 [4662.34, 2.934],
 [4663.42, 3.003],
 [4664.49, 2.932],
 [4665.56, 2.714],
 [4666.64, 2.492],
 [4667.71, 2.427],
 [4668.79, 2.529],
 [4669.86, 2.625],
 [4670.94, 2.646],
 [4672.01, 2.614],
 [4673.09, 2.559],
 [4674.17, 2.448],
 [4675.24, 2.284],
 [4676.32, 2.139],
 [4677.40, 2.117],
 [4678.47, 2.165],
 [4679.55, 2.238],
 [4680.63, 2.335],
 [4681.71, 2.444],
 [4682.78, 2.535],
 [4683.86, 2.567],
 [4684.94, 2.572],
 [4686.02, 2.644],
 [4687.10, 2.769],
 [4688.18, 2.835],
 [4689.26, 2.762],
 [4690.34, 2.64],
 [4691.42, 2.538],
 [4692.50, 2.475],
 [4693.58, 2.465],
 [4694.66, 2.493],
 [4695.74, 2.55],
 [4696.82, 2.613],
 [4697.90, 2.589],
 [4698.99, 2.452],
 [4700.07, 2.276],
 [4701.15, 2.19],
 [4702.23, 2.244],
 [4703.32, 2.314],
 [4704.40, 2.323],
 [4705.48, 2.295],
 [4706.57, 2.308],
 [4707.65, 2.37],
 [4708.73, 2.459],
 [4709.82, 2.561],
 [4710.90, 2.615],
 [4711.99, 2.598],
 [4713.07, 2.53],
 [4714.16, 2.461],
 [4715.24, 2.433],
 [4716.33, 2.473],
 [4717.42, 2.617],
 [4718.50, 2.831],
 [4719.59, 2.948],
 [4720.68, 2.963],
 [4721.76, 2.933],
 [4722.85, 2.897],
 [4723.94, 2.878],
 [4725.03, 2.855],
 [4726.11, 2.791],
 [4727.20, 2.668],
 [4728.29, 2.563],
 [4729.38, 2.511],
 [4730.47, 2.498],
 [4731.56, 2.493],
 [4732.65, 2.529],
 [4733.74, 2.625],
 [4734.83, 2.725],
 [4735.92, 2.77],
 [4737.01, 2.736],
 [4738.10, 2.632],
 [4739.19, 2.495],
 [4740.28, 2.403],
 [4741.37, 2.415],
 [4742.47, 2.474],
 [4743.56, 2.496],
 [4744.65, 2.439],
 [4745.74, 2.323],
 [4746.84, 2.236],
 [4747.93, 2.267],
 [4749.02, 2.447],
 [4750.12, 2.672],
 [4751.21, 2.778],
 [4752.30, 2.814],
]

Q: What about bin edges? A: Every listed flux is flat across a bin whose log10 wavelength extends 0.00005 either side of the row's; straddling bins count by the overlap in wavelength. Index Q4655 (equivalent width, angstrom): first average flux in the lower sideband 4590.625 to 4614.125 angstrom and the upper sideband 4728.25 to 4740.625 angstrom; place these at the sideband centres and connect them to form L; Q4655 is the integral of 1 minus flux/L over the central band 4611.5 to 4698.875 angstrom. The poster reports -2.57 angstrom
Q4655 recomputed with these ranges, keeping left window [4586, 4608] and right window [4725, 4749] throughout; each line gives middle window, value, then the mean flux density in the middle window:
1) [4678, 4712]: -0.16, 2.47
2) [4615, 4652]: -2.91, 2.54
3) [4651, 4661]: -0.05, 2.41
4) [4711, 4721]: -0.57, 2.64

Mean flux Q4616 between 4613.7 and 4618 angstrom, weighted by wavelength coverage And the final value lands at 2.69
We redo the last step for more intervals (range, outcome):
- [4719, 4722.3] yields 2.95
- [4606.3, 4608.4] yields 2.64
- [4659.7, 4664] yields 2.9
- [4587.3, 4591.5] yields 2.42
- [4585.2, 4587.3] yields 2.46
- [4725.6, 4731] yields 2.6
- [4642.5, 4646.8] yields 2.48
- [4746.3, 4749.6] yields 2.32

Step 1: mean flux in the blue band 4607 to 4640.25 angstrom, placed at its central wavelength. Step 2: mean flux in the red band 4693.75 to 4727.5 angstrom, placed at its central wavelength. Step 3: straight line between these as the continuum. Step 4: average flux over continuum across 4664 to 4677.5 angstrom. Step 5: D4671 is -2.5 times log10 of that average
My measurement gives 0.04 mag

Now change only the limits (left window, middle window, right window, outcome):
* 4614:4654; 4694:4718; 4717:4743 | 0.084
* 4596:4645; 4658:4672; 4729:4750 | -0.074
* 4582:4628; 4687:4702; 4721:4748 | 0.012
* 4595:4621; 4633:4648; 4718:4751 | 0.004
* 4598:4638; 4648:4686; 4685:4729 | 0.049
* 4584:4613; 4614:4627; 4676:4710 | -0.125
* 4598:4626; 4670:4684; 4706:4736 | 0.101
